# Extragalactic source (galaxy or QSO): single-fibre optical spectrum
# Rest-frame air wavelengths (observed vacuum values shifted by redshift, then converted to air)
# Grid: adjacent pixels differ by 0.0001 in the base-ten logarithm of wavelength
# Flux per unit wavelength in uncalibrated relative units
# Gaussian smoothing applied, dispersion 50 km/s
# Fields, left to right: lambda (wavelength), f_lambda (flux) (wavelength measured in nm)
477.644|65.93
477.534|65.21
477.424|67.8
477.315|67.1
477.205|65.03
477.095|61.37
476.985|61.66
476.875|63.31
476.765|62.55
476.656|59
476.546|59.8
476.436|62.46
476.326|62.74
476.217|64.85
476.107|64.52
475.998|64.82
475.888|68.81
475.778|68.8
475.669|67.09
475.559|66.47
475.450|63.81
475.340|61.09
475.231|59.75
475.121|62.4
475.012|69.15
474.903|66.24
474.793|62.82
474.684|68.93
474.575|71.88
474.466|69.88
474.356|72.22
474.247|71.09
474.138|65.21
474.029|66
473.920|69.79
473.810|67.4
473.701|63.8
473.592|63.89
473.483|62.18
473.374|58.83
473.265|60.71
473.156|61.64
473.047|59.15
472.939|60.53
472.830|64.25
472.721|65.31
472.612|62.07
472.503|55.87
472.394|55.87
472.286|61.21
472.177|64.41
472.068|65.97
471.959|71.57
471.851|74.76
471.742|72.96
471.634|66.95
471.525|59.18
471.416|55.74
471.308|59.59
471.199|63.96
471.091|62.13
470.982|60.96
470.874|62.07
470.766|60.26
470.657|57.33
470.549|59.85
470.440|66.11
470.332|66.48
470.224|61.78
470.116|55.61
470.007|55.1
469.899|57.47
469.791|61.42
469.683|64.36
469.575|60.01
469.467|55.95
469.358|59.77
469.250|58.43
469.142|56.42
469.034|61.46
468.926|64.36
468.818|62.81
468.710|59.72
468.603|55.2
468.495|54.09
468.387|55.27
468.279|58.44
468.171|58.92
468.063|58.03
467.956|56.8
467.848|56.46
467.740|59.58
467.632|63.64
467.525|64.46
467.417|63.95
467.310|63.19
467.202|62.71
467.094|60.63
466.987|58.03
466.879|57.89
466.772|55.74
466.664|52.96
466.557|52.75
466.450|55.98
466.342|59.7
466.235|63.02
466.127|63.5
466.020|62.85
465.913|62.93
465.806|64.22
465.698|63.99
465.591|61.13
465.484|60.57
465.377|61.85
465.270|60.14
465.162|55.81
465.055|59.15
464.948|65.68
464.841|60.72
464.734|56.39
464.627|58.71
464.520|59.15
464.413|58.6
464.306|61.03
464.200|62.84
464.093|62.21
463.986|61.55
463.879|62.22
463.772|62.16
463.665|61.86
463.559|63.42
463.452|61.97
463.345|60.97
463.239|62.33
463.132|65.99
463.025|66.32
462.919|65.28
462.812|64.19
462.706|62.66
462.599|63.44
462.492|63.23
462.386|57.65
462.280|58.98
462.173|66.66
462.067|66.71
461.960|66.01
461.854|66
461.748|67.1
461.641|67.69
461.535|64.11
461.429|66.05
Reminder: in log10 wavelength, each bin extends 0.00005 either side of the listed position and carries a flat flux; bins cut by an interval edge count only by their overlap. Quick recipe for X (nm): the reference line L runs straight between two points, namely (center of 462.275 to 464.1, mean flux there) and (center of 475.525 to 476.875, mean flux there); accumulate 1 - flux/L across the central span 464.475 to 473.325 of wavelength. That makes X 0.38 nm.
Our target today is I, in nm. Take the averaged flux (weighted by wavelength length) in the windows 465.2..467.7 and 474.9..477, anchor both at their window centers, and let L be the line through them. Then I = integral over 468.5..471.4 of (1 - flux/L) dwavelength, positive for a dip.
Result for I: 0.08 nm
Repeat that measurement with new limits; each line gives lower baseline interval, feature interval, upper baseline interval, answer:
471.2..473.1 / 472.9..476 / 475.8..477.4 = -0.09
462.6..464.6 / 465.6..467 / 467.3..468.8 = 0.02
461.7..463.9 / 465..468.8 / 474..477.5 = 0.27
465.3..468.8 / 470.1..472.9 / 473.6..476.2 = 0.03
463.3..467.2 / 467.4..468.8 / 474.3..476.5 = 0.07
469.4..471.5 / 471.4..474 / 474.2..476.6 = -0.03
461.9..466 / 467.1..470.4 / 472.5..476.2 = 0.19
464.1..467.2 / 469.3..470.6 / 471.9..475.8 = 0.04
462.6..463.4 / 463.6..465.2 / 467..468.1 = 0.06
